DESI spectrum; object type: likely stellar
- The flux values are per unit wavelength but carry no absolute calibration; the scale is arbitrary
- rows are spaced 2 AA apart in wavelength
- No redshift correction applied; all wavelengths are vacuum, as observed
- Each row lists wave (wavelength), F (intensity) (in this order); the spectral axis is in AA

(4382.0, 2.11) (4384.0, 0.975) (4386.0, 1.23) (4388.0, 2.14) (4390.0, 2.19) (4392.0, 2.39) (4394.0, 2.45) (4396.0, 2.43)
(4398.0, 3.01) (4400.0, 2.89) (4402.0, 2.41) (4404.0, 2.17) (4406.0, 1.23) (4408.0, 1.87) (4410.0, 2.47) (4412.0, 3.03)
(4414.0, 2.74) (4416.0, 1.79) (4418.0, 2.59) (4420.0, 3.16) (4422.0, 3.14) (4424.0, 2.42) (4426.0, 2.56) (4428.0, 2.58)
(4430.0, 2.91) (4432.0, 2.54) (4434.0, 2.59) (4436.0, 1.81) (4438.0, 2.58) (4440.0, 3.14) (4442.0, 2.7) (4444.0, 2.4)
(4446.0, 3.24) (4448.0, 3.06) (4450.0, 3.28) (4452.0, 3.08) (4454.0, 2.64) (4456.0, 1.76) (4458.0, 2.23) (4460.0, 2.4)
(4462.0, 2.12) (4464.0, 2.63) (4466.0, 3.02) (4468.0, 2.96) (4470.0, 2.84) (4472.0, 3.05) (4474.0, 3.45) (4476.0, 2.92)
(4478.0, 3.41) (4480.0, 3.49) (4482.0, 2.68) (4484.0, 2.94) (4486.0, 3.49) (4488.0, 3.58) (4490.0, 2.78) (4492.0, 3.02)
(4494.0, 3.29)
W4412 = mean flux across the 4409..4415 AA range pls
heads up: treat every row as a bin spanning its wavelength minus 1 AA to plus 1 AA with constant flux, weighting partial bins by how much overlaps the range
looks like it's 2.75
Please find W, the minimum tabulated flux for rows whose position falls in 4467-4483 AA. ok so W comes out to 2.68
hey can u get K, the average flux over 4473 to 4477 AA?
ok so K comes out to 3.19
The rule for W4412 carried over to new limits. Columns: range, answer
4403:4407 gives 1.7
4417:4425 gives 2.83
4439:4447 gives 2.87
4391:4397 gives 2.42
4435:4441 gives 2.51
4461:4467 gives 2.59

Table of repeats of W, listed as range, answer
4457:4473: 2.12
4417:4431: 2.42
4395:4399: 2.43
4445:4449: 3.06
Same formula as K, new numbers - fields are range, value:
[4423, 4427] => 2.49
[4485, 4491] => 3.28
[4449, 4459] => 2.6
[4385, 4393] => 1.99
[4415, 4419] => 2.19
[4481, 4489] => 3.17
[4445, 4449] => 3.15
